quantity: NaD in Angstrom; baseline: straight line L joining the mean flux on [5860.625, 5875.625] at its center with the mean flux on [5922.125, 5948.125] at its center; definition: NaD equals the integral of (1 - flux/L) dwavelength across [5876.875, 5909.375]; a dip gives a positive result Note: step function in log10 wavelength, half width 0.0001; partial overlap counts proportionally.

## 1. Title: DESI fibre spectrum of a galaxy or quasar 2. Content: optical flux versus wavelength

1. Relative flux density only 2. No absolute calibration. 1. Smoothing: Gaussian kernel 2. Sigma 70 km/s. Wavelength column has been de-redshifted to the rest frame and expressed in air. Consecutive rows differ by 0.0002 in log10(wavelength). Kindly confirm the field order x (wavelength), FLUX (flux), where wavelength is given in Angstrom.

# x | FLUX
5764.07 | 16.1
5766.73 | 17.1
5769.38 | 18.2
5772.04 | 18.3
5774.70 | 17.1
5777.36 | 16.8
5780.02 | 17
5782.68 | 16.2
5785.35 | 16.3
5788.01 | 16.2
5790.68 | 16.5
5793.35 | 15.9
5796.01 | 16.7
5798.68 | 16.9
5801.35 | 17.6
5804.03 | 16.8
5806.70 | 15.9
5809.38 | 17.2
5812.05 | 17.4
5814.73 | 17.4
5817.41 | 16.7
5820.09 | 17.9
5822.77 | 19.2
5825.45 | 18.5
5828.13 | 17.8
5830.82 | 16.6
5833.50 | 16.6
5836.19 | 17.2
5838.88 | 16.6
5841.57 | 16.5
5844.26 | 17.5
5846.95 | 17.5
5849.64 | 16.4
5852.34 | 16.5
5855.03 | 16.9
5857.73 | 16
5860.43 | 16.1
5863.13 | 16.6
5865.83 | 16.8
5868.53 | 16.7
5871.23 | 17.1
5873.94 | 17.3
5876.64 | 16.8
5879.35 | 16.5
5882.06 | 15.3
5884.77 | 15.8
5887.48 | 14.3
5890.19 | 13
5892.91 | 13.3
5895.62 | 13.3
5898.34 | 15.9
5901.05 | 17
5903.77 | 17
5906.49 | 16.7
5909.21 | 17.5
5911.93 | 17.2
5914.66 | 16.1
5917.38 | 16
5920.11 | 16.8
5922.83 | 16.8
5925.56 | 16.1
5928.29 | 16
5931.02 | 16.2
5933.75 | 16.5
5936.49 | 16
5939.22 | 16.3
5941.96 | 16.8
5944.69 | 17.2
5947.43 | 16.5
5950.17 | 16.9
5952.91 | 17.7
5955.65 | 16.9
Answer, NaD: 2.4 Angstrom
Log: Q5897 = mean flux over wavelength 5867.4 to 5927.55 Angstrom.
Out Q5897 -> 16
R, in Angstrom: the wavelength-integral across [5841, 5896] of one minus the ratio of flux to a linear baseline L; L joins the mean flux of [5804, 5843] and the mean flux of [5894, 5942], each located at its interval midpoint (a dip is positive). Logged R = 2.5 Angstrom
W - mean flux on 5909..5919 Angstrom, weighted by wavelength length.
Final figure 16.6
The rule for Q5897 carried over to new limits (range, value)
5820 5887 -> 16.9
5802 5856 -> 17.2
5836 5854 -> 16.9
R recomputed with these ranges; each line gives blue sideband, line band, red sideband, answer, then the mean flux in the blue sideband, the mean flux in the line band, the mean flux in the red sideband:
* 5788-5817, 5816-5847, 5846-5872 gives -1.23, 16.8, 17.4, 16.6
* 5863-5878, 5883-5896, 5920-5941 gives 2.09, 16.9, 14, 16.3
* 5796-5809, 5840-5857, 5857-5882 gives -0.19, 16.8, 16.9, 16.6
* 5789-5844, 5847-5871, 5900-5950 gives 0.45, 17.1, 16.6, 16.6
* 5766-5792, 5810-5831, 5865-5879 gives -0.98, 17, 17.7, 16.9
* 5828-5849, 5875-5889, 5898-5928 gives 0.87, 17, 15.7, 16.7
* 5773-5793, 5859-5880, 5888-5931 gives -0.83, 16.6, 16.7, 15.9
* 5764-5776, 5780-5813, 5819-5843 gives 1.56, 17.5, 16.6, 17.4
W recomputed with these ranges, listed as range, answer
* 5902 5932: 16.6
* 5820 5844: 17.4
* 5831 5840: 16.8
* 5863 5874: 16.9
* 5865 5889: 16.3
